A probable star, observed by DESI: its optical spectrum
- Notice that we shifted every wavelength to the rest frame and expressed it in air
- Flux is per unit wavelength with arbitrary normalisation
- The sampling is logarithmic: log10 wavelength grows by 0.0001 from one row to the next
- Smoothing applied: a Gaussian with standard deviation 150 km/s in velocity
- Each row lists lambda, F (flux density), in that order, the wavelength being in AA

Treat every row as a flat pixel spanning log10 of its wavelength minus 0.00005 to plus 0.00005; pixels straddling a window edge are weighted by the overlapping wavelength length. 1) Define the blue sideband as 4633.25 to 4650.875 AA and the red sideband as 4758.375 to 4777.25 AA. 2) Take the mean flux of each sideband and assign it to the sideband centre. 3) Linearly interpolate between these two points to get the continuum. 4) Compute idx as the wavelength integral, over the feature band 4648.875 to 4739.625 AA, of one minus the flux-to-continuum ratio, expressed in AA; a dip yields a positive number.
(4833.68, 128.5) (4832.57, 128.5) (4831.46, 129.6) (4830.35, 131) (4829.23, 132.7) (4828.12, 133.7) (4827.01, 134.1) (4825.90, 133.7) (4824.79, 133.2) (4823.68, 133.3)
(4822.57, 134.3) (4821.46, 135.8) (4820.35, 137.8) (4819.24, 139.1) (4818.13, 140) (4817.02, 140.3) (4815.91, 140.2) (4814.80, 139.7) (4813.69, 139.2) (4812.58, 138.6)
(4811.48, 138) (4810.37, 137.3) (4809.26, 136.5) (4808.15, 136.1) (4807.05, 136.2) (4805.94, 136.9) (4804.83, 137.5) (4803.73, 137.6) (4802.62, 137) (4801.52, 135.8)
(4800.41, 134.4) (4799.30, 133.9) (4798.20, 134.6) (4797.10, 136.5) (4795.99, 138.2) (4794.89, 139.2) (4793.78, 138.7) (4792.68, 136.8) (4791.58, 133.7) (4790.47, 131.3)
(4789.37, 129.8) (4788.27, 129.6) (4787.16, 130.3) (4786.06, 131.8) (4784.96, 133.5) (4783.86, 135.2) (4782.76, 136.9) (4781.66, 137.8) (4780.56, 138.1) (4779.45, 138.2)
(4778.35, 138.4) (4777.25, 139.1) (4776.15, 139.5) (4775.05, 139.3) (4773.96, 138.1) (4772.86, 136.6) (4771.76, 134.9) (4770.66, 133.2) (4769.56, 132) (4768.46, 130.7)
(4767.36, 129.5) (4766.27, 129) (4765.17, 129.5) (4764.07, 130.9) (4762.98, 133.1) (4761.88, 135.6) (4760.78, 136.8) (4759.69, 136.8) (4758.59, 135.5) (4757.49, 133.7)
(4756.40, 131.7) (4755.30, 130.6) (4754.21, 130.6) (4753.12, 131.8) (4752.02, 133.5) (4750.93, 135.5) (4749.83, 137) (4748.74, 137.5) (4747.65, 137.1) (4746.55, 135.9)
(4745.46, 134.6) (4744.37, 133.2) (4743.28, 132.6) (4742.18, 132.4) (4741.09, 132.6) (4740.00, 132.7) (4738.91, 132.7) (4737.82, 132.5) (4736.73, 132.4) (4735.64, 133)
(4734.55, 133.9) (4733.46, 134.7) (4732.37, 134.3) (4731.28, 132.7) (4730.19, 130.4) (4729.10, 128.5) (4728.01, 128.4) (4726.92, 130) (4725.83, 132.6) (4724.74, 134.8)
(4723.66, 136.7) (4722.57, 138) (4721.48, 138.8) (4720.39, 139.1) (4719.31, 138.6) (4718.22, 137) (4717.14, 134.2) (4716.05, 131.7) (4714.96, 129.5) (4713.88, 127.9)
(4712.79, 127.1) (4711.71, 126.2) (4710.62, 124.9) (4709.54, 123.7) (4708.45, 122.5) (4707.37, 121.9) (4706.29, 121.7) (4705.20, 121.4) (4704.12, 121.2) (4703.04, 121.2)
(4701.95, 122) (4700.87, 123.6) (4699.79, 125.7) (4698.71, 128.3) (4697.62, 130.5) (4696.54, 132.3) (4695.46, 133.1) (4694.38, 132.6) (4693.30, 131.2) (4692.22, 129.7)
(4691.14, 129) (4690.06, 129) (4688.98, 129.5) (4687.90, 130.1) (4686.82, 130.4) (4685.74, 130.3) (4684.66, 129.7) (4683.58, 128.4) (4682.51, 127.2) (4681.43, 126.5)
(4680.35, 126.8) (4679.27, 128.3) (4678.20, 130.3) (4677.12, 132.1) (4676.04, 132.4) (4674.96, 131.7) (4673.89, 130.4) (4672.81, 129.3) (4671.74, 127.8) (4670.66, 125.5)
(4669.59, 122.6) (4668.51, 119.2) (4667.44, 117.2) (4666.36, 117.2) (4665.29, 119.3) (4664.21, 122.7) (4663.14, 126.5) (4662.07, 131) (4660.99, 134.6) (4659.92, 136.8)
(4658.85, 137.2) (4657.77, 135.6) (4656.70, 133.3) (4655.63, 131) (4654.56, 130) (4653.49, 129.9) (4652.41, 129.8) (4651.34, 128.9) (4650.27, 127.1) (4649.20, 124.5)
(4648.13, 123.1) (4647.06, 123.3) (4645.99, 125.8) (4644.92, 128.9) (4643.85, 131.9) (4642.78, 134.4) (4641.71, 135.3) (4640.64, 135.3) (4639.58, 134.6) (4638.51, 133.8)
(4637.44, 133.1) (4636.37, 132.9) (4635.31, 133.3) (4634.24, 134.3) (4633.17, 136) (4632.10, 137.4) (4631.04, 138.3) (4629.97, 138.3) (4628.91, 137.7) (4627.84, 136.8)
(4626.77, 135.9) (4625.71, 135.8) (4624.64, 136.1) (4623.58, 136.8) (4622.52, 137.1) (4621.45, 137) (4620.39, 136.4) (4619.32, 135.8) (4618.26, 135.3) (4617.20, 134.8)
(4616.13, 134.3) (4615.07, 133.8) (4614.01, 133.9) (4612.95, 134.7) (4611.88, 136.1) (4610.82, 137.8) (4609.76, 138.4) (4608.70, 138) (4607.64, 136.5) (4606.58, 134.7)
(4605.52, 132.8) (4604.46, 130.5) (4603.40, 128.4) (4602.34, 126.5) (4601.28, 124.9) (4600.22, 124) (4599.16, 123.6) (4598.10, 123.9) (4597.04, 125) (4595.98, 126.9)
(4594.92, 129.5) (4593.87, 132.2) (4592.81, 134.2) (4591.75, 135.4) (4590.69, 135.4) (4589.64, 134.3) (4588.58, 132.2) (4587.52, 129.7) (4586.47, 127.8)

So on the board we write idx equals 2.0 AA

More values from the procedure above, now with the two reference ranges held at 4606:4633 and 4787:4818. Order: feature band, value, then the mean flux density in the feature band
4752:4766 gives 0.3 AA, 133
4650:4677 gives 1.6 AA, 128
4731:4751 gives 0.3 AA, 134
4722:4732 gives 0.3 AA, 132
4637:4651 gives 0.6 AA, 130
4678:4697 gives 0.9 AA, 130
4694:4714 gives 1.6 AA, 126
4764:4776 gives 0.3 AA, 133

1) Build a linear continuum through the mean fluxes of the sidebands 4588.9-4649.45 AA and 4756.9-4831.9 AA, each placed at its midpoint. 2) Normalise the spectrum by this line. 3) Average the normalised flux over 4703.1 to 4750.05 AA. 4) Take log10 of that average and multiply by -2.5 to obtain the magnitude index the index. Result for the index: 0.02 mag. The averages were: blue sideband 133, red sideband 135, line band 131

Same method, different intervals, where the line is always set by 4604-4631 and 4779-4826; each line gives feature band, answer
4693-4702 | 0.06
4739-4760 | 0.02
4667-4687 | 0.07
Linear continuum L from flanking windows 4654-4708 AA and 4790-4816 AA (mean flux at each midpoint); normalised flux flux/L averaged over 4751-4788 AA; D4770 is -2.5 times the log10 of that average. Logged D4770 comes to 0.000 mag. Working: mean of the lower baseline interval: 128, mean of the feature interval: 134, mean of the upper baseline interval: 137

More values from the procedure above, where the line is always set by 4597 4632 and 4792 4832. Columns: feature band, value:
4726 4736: 0.03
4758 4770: 0.02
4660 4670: 0.09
